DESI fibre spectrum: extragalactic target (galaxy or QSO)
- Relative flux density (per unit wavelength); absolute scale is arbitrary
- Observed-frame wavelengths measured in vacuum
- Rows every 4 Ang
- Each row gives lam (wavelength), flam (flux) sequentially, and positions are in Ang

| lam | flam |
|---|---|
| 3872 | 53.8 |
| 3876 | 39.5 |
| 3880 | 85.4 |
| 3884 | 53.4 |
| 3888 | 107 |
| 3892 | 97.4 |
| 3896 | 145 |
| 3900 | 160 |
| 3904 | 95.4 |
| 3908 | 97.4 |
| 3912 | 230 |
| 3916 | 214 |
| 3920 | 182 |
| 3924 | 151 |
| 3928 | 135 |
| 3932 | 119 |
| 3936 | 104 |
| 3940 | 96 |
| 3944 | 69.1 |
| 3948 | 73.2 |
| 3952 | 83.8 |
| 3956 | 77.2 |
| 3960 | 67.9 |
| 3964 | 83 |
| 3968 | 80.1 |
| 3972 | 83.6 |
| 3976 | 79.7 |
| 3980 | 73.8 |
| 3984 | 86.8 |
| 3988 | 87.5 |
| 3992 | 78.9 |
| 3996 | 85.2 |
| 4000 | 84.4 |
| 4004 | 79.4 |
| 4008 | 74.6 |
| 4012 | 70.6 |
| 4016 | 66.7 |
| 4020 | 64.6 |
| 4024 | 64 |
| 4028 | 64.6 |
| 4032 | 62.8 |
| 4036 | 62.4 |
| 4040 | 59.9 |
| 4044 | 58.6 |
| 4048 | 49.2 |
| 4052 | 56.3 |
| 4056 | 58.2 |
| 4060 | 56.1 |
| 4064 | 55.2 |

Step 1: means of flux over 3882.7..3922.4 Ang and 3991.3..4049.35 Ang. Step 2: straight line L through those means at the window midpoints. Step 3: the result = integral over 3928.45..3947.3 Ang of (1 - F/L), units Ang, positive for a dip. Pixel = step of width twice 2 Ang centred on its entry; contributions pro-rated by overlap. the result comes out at 3.24 Ang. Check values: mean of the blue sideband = 140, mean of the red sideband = 68.4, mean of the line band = 98.5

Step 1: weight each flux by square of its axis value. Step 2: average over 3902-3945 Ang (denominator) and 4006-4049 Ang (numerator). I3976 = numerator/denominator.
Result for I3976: 0.49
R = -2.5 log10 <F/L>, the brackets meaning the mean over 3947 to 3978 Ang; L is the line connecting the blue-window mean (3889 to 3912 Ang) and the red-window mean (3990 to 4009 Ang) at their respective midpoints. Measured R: 0.24 mag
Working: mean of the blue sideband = 128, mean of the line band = 78.7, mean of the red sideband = 80.8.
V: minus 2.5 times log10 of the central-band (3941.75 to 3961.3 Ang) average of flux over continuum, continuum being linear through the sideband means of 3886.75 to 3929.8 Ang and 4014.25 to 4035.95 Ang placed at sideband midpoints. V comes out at 0.48 mag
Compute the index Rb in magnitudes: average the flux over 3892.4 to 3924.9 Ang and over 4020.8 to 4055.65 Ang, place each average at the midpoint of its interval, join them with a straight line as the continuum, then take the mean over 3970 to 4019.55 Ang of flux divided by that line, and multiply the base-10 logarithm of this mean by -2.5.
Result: 0.16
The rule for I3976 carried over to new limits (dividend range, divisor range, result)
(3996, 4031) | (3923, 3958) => 0.75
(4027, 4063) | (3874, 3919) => 0.52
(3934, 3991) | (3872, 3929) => 0.67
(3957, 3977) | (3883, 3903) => 0.71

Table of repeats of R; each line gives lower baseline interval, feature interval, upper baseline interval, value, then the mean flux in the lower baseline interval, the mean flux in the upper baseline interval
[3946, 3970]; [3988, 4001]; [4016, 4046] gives -0.189 mag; 77.5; 62.7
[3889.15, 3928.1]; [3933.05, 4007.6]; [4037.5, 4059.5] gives 0.291 mag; 151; 56.6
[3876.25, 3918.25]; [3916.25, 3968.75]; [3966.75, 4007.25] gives -0.009 mag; 125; 81.7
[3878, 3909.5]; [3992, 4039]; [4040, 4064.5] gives -0.053 mag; 105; 56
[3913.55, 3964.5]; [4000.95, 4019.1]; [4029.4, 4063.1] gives 0.057 mag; 114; 58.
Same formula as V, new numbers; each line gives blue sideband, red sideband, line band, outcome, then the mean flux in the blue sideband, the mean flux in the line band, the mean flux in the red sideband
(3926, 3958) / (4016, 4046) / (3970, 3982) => 0.05 mag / 94.7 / 79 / 62.7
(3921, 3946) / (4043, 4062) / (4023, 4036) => 0.06 mag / 115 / 63.6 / 55.5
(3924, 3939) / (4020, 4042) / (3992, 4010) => 0.00 mag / 122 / 80.7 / 62.9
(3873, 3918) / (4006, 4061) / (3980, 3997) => -0.04 mag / 119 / 83.3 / 62.2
